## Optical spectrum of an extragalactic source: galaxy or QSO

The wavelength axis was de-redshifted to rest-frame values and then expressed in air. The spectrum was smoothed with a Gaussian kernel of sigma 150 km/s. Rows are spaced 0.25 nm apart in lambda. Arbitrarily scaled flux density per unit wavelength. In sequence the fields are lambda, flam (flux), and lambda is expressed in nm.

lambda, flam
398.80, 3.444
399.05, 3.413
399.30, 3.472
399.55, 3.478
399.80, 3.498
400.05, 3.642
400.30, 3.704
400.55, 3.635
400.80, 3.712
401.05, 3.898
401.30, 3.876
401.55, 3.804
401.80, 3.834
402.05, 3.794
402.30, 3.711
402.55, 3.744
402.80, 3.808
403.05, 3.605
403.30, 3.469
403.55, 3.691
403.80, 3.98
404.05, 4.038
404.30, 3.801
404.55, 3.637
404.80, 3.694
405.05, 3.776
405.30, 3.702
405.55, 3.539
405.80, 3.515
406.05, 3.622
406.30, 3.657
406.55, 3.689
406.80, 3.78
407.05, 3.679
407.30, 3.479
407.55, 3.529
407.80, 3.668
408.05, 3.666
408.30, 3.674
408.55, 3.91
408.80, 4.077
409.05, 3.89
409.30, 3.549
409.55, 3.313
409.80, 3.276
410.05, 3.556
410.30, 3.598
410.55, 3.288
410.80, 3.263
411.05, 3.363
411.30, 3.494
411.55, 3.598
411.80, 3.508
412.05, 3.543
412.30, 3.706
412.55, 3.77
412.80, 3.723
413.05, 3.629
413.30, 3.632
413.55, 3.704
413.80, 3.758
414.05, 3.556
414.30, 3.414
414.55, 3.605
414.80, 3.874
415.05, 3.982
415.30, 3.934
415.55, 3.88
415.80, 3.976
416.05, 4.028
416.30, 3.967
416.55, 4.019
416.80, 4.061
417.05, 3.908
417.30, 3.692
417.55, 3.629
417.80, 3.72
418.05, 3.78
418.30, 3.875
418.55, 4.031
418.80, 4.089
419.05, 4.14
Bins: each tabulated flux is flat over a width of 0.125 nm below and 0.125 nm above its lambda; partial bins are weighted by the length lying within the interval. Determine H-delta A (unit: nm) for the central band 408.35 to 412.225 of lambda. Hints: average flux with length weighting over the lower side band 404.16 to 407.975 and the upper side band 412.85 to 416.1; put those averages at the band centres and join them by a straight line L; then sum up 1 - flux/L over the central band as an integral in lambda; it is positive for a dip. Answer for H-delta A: 0.16 nm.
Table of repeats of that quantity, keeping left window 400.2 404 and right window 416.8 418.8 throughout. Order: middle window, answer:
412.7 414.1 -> 0.05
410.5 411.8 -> 0.13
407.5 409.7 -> 0.05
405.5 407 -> 0.05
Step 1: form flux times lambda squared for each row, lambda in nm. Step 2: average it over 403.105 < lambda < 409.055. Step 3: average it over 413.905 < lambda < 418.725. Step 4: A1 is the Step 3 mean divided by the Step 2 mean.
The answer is 1.09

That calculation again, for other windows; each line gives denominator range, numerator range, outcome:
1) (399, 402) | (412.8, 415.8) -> 1.09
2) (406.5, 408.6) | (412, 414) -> 1.03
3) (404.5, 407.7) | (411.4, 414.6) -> 1.03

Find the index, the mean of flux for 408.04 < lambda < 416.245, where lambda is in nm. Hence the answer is 3.66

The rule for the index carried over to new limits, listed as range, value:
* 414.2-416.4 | 3.85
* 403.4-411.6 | 3.64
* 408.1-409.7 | 3.73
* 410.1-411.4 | 3.41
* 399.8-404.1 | 3.75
